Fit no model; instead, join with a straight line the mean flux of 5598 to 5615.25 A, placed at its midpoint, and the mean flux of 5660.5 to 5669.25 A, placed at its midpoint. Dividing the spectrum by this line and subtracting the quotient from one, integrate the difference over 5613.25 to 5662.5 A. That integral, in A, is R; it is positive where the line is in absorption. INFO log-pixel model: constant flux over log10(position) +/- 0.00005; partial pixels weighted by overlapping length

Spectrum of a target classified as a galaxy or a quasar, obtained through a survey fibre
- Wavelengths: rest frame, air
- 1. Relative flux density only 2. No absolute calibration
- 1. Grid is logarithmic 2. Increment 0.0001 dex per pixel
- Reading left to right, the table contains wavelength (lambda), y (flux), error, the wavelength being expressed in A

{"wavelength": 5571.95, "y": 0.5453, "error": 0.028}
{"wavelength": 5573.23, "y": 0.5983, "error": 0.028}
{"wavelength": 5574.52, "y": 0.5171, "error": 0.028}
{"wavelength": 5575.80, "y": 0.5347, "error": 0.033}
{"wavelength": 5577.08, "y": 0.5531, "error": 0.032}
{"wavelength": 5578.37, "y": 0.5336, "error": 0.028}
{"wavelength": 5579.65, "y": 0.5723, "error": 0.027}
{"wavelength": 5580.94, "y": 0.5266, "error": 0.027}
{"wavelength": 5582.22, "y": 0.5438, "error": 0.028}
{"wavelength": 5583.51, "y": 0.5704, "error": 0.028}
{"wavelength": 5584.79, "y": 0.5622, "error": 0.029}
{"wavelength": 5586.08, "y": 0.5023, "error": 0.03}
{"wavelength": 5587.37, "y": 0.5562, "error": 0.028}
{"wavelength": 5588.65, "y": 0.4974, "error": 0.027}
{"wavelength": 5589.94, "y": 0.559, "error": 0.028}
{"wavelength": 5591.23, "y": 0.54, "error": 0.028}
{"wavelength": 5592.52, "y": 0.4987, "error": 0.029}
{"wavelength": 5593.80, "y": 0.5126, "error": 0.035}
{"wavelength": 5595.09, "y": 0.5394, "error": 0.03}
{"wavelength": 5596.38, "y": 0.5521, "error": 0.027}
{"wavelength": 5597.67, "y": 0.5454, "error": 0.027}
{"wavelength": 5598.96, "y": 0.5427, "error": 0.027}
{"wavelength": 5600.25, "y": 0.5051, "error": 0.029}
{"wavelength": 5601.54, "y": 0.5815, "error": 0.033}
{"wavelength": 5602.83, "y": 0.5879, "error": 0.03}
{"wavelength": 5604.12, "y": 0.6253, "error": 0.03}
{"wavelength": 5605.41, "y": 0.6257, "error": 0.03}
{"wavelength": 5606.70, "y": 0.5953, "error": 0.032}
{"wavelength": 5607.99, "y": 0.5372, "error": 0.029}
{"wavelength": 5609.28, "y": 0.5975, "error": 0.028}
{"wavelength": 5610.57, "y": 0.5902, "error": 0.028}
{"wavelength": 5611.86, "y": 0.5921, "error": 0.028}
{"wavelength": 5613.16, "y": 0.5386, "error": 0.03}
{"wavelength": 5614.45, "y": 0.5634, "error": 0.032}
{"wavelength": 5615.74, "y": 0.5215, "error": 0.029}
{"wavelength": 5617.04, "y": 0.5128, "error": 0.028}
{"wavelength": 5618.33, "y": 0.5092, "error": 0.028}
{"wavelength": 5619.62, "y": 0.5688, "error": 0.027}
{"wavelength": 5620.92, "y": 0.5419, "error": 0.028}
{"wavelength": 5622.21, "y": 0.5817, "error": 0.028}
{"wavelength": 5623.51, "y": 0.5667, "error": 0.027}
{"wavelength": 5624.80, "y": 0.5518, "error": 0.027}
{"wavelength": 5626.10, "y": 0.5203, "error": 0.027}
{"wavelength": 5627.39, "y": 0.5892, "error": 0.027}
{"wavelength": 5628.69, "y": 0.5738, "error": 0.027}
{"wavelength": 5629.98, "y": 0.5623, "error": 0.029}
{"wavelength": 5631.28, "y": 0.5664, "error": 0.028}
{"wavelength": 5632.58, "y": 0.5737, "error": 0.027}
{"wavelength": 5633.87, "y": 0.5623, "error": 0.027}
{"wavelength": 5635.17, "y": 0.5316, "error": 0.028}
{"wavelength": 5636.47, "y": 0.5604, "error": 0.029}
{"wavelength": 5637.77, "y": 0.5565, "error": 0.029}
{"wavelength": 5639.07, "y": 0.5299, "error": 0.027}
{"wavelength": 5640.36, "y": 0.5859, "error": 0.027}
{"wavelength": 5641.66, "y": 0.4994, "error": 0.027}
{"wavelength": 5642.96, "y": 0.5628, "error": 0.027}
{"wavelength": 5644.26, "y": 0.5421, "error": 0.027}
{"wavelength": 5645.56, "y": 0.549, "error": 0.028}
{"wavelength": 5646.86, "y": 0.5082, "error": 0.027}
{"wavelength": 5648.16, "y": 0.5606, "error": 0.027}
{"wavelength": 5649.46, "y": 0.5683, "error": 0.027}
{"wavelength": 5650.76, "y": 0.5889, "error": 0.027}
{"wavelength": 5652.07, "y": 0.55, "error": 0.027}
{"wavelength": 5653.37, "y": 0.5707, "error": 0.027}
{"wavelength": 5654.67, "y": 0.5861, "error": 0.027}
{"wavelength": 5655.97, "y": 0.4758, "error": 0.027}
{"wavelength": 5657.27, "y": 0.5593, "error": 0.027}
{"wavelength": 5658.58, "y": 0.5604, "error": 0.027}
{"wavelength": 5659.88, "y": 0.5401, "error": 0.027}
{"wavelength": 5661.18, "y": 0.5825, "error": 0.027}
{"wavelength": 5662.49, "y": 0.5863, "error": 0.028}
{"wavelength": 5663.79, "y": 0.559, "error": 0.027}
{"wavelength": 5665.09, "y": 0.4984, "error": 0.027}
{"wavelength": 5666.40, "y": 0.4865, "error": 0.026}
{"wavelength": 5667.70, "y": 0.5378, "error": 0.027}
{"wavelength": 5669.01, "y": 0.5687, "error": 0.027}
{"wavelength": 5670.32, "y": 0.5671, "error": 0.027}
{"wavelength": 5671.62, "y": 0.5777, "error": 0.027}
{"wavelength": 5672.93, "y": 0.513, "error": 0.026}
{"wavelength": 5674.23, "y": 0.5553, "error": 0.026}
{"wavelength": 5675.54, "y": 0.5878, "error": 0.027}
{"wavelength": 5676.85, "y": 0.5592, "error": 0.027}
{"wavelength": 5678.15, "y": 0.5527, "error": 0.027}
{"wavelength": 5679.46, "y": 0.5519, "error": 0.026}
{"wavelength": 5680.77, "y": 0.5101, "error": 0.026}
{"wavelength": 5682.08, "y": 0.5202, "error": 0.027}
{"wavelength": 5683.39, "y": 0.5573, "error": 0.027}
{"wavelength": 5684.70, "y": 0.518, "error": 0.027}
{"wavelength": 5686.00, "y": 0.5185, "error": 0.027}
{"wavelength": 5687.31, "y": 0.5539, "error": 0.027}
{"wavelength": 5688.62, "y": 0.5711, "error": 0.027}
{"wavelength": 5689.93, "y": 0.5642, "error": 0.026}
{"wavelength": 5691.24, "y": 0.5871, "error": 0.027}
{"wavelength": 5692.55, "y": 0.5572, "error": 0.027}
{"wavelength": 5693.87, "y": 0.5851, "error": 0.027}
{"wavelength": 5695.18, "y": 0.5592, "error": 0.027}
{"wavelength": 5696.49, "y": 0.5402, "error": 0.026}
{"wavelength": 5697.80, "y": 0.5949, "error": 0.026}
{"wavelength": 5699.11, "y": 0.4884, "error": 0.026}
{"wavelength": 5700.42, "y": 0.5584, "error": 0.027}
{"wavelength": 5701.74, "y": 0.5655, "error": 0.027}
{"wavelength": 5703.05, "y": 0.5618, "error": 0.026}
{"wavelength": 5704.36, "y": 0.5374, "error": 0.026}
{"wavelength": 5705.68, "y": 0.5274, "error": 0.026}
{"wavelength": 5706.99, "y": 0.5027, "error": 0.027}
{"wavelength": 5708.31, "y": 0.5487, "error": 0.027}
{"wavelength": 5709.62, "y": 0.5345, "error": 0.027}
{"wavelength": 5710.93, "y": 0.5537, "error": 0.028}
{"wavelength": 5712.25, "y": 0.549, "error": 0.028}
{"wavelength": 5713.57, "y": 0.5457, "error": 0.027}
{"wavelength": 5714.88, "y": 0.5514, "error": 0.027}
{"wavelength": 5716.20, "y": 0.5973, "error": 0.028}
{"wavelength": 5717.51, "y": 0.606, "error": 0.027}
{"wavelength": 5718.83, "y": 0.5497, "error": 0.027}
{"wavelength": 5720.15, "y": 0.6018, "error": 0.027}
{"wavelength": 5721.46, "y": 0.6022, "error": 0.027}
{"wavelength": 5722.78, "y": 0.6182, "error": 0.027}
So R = 0.51 A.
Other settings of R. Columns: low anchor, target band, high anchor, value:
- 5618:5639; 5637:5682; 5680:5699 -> 0.4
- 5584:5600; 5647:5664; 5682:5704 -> -0.4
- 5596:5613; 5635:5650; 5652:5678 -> 0.4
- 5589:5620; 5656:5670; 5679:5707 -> 0.1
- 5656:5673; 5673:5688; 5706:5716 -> 0.1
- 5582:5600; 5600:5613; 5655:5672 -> -1.1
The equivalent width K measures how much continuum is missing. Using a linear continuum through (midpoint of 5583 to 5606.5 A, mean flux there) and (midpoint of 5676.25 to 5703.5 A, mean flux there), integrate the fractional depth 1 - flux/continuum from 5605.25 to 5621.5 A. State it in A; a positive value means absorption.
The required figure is -0.2 A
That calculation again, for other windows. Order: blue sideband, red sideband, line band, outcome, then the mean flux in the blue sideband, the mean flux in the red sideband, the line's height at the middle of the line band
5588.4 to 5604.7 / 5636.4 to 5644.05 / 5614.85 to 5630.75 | -0.1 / 0.546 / 0.548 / 0.547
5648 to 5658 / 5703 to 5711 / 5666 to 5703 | -0.4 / 0.557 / 0.535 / 0.544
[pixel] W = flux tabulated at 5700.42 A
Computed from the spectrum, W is 0.5584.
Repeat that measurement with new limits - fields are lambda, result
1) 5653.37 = 0.5707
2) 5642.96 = 0.5628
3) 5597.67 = 0.5454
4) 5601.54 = 0.5815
